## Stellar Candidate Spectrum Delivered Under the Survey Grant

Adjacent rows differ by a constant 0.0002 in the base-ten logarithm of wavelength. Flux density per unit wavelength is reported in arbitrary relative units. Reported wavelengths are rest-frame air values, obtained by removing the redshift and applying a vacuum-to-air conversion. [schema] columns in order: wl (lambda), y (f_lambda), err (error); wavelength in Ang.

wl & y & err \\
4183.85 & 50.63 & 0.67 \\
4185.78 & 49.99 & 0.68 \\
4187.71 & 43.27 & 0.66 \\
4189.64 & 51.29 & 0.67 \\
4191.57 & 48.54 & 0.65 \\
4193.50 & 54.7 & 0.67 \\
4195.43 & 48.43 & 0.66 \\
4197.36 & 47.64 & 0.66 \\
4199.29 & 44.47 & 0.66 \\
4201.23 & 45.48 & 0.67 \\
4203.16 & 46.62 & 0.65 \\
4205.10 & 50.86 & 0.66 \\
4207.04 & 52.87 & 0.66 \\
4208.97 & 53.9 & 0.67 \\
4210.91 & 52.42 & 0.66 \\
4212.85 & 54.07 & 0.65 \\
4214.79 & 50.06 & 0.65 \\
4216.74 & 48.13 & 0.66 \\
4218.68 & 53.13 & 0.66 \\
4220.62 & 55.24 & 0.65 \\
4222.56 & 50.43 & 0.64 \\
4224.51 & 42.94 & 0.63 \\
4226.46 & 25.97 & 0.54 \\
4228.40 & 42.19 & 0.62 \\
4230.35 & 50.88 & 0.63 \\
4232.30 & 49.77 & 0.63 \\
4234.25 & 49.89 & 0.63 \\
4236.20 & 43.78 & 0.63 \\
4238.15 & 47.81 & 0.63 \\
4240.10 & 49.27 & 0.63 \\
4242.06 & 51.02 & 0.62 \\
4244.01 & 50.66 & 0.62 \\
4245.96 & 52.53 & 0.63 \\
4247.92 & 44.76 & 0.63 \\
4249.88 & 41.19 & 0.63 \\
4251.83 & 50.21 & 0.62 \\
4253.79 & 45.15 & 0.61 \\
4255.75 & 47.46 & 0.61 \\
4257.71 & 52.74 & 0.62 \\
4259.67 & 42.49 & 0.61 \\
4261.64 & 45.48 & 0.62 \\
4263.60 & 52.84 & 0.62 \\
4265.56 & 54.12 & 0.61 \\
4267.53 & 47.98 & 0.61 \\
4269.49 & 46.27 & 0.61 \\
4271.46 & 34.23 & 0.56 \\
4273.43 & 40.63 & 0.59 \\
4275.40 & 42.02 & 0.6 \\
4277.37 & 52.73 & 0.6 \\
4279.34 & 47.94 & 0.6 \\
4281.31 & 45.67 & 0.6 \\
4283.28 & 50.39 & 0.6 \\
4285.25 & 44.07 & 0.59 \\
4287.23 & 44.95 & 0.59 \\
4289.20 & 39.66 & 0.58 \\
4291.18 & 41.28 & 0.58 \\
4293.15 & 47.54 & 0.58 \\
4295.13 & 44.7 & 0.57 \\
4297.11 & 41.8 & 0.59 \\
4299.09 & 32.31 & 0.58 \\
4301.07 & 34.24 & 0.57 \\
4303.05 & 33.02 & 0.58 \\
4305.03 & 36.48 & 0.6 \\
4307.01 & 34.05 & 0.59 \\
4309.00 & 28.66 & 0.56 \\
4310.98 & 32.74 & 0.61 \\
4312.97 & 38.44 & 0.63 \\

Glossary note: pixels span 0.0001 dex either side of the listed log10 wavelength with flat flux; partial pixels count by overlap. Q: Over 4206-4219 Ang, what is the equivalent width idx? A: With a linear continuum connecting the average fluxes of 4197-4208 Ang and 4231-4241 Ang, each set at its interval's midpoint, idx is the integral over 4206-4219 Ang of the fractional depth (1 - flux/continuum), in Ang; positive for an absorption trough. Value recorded -1.1 Ang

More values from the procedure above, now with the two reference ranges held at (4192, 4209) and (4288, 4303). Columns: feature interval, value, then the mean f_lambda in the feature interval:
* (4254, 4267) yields -1.69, 48.9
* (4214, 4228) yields 0.26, 46.3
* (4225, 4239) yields 0.55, 44.3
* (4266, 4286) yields -1.78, 45.4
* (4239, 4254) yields -1.20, 48.3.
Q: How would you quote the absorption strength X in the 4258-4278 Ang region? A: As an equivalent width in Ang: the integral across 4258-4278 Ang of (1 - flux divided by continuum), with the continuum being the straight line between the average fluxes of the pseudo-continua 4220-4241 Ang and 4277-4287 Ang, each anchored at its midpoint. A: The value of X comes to 0.51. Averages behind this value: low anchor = 46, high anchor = 47.6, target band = 46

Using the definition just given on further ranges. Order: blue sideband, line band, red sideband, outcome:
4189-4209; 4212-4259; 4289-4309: -2.8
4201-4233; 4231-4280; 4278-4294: -0.6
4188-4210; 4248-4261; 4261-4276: 0.0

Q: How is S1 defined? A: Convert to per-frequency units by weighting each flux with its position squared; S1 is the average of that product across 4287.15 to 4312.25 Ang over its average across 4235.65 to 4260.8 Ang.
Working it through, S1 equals 0.81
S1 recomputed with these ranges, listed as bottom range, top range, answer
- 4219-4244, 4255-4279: 1.01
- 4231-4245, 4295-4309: 0.75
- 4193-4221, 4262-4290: 0.94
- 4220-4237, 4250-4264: 1.06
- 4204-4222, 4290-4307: 0.77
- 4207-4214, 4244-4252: 0.90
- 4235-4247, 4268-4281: 0.91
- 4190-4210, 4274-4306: 0.89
